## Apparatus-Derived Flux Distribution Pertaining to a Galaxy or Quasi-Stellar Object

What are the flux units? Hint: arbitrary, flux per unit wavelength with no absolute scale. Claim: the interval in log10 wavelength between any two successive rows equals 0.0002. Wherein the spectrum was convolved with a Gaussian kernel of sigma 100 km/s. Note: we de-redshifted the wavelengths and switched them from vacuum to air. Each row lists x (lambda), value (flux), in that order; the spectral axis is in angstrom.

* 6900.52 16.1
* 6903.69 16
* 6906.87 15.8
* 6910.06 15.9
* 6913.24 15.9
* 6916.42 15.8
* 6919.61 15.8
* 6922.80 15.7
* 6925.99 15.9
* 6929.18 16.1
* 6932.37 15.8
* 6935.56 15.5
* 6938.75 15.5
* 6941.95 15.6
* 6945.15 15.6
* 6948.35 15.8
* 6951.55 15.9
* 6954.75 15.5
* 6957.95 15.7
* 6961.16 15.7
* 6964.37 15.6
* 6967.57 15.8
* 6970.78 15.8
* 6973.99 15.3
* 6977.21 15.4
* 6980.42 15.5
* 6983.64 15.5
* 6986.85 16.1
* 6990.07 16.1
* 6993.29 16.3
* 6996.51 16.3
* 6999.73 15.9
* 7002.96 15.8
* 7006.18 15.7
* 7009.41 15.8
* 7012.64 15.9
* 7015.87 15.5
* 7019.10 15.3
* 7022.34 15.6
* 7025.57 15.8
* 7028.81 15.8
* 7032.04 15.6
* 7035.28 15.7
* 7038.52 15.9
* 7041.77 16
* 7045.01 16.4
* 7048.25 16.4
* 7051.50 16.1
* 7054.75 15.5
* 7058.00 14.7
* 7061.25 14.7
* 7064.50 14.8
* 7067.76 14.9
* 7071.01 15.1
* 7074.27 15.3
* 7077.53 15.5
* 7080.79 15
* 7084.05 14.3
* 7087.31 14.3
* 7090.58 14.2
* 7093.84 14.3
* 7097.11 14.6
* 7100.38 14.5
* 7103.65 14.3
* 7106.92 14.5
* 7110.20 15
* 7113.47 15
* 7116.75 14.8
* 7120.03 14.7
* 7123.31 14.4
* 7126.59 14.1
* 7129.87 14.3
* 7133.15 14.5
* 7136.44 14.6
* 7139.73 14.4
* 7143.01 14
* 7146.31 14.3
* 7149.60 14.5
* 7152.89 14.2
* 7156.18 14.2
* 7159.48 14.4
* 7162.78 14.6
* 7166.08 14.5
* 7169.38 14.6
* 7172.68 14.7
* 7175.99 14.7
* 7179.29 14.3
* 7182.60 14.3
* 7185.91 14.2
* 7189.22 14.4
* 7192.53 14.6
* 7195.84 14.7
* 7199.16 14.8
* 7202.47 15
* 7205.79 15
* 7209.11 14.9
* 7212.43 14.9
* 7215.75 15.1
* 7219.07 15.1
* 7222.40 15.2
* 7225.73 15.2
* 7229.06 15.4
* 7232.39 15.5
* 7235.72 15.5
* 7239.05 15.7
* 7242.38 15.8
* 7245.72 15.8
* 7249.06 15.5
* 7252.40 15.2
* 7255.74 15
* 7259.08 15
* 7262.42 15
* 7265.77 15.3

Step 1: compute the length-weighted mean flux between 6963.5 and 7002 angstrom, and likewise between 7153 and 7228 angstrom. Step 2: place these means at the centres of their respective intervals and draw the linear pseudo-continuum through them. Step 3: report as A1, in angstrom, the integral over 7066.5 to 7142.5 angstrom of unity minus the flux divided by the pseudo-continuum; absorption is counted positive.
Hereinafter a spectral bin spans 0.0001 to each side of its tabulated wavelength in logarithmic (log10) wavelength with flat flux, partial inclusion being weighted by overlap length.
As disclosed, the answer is 2.67 angstrom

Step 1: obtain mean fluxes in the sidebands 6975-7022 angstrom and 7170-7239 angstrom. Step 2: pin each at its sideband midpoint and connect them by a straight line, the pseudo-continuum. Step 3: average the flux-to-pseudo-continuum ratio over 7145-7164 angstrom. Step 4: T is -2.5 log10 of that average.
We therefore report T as 0.05 mag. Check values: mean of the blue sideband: 15.8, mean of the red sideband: 14.9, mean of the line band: 14.4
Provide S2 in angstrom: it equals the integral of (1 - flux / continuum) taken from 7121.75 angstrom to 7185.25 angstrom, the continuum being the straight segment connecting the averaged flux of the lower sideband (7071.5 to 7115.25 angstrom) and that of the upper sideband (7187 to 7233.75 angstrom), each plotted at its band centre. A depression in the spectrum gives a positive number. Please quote 1.9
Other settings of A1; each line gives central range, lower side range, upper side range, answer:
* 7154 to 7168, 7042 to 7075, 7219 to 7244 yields 0.9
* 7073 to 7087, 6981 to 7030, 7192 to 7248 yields 0.6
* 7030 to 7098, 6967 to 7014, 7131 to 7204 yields 0.2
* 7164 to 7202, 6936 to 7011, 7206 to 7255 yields 2.1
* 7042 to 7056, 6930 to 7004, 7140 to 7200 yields -0.8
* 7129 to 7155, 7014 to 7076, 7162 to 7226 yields 1.1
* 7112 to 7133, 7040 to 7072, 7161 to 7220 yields 0.7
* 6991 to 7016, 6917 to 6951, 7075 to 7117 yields -1.1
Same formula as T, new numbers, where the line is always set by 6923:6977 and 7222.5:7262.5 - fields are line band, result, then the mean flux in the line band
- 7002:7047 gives -0.01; 15.8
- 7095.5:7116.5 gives 0.06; 14.7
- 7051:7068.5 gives 0.04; 15.1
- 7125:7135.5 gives 0.09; 14.3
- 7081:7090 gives 0.08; 14.4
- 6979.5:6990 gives -0.01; 15.8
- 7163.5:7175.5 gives 0.06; 14.6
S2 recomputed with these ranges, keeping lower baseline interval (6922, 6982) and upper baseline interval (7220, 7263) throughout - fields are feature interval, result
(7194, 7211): 0.6 angstrom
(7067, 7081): 0.3 angstrom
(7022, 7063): -0.3 angstrom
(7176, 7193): 1.2 angstrom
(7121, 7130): 0.7 angstrom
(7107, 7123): 0.7 angstrom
